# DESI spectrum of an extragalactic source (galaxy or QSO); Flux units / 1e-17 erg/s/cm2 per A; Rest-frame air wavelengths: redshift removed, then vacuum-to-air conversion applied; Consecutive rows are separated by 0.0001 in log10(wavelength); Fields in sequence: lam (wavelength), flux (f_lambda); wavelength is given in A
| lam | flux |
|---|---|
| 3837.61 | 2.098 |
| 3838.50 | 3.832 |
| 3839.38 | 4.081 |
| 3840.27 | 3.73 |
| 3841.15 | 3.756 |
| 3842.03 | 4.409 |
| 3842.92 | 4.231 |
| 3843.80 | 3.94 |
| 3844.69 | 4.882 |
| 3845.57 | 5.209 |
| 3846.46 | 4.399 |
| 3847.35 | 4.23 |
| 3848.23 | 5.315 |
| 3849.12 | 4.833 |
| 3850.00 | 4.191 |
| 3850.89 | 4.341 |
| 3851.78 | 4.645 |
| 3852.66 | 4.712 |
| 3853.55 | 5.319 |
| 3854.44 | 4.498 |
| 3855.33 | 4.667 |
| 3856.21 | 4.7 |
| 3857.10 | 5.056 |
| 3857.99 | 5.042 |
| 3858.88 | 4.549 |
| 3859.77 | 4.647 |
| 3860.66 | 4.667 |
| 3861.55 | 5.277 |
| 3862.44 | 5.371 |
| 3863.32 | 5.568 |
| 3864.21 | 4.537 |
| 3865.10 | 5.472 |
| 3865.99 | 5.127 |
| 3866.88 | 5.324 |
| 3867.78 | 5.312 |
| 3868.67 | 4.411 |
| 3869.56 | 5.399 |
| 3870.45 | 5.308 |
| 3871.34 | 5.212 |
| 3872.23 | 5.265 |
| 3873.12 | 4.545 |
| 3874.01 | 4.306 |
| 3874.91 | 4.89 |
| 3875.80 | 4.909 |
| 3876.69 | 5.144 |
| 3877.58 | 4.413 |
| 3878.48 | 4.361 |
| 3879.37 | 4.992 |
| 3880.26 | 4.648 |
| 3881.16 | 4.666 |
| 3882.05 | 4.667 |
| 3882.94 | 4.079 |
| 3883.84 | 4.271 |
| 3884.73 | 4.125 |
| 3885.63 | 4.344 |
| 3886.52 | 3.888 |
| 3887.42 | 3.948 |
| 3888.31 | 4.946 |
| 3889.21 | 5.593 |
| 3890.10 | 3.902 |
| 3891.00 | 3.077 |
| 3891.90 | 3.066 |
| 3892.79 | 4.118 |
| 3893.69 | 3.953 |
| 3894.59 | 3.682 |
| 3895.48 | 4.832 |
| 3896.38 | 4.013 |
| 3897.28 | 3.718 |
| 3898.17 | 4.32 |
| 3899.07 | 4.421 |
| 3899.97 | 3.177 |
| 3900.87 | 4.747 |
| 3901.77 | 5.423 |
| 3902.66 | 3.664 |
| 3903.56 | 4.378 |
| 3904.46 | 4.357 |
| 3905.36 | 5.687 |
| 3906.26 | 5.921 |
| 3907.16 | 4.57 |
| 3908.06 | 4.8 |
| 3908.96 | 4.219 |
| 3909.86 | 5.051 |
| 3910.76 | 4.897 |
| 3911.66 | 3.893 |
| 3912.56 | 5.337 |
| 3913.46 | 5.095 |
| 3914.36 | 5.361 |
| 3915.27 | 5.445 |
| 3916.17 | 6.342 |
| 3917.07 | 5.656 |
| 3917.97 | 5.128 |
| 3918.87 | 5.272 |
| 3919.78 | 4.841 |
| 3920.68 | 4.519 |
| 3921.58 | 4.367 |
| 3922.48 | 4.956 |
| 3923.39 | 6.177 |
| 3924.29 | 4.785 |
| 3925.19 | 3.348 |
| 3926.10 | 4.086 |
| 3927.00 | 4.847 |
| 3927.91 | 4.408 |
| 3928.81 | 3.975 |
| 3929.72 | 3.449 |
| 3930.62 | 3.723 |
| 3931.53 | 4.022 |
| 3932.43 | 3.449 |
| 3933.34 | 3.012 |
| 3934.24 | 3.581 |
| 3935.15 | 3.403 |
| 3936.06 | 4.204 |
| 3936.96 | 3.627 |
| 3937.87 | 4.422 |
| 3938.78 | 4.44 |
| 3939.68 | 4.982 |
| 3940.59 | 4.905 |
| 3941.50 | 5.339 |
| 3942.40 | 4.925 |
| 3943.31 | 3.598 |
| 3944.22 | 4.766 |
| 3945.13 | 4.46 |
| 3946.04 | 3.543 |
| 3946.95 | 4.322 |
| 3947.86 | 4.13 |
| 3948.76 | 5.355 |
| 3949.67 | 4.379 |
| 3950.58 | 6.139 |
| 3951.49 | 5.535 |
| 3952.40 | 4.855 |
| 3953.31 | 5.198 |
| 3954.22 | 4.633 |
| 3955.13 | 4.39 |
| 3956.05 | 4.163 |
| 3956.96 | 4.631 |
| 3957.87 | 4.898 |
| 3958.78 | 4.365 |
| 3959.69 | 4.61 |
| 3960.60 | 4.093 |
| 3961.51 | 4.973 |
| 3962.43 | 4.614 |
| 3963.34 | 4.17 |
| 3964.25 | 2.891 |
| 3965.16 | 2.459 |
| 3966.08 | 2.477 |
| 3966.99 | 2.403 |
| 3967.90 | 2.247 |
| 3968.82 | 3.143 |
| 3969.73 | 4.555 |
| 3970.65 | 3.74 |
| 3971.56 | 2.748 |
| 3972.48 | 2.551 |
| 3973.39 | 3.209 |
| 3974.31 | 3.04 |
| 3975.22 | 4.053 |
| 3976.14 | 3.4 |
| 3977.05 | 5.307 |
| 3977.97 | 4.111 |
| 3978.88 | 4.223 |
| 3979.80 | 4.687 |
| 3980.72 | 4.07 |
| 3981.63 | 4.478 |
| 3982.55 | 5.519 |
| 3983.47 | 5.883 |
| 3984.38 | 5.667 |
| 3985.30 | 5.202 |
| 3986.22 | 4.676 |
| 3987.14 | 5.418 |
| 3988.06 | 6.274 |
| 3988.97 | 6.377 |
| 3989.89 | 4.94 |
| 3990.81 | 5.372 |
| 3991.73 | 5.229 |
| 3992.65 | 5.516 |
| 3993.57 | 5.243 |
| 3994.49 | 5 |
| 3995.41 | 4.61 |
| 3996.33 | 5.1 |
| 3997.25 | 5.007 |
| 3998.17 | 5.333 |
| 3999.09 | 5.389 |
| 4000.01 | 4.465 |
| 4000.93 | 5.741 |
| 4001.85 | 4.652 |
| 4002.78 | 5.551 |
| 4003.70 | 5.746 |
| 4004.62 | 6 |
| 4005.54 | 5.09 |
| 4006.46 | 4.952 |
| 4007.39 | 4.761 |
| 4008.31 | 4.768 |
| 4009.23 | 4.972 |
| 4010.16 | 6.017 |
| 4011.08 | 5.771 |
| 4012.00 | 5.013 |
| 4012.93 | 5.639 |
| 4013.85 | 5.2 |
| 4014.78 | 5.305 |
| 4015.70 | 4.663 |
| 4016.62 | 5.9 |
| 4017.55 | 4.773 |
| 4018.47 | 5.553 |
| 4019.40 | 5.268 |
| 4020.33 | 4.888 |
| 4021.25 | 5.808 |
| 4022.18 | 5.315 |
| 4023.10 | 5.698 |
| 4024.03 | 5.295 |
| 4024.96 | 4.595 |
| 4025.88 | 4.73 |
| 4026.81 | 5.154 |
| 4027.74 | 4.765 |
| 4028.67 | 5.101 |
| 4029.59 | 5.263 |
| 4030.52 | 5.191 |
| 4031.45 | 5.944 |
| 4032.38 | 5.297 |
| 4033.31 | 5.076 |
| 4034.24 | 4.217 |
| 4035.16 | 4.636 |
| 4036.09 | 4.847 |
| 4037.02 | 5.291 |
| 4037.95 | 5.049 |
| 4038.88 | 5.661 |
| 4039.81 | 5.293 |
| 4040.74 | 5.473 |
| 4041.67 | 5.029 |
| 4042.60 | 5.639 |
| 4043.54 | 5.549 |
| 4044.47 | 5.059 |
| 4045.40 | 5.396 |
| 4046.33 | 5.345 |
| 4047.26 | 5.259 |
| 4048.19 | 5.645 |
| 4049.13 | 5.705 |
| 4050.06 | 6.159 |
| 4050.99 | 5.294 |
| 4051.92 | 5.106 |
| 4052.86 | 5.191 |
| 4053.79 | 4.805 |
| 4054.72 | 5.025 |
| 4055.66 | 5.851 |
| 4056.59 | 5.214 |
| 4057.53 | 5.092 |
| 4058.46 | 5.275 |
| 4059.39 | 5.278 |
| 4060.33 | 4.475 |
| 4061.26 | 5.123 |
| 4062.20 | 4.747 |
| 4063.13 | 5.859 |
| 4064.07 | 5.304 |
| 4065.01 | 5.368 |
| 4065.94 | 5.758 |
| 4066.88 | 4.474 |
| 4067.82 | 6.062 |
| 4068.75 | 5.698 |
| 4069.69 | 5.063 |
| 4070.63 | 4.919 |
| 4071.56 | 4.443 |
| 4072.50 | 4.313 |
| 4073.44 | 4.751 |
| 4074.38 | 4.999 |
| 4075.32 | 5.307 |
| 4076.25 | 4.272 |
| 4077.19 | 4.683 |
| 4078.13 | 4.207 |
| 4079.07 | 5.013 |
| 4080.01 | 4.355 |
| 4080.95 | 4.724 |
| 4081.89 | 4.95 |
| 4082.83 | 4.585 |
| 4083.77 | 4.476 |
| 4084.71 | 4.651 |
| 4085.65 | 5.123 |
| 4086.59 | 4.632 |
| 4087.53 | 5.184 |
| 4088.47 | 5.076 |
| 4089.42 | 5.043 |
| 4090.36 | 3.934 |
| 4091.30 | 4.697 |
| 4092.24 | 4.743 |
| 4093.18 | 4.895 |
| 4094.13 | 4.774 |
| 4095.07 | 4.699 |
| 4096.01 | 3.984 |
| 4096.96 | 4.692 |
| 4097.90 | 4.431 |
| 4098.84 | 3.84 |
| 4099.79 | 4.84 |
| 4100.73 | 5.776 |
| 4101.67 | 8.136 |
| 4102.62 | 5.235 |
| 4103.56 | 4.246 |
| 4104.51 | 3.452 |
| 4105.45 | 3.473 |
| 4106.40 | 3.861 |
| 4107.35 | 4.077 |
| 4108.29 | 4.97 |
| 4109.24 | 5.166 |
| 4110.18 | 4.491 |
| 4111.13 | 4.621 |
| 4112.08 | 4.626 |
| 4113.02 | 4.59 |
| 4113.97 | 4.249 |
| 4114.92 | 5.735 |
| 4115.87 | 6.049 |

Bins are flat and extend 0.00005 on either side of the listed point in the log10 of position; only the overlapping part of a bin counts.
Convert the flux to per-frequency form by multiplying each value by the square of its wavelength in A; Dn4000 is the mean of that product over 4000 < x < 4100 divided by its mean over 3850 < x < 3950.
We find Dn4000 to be 1.20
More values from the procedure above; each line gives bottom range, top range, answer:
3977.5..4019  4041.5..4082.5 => 1.02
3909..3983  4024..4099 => 1.23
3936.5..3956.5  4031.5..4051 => 1.20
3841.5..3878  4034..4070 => 1.20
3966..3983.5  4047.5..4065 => 1.46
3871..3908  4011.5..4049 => 1.26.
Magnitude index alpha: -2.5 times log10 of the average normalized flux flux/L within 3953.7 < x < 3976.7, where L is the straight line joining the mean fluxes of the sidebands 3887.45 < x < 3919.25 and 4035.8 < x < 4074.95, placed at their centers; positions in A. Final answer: 0.30 mag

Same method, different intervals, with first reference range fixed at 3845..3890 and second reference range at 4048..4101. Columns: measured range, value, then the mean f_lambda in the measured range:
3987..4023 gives -0.09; 5.3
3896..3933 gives 0.04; 4.63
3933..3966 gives 0.11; 4.37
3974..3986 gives 0.06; 4.61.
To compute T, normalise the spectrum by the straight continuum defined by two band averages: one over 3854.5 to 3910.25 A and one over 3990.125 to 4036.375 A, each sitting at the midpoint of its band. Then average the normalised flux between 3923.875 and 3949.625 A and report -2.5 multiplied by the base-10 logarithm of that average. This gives 0.162 mag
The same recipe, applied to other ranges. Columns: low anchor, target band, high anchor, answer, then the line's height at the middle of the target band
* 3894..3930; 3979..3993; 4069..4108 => -0.12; 4.69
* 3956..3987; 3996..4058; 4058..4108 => -0.18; 4.44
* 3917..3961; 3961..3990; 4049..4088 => 0.12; 4.63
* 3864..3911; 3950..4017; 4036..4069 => 0.07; 5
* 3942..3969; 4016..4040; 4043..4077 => -0.06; 4.9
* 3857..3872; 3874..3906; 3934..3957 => 0.13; 4.91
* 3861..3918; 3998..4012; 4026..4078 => -0.05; 5.03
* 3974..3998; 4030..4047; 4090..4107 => -0.09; 4.81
